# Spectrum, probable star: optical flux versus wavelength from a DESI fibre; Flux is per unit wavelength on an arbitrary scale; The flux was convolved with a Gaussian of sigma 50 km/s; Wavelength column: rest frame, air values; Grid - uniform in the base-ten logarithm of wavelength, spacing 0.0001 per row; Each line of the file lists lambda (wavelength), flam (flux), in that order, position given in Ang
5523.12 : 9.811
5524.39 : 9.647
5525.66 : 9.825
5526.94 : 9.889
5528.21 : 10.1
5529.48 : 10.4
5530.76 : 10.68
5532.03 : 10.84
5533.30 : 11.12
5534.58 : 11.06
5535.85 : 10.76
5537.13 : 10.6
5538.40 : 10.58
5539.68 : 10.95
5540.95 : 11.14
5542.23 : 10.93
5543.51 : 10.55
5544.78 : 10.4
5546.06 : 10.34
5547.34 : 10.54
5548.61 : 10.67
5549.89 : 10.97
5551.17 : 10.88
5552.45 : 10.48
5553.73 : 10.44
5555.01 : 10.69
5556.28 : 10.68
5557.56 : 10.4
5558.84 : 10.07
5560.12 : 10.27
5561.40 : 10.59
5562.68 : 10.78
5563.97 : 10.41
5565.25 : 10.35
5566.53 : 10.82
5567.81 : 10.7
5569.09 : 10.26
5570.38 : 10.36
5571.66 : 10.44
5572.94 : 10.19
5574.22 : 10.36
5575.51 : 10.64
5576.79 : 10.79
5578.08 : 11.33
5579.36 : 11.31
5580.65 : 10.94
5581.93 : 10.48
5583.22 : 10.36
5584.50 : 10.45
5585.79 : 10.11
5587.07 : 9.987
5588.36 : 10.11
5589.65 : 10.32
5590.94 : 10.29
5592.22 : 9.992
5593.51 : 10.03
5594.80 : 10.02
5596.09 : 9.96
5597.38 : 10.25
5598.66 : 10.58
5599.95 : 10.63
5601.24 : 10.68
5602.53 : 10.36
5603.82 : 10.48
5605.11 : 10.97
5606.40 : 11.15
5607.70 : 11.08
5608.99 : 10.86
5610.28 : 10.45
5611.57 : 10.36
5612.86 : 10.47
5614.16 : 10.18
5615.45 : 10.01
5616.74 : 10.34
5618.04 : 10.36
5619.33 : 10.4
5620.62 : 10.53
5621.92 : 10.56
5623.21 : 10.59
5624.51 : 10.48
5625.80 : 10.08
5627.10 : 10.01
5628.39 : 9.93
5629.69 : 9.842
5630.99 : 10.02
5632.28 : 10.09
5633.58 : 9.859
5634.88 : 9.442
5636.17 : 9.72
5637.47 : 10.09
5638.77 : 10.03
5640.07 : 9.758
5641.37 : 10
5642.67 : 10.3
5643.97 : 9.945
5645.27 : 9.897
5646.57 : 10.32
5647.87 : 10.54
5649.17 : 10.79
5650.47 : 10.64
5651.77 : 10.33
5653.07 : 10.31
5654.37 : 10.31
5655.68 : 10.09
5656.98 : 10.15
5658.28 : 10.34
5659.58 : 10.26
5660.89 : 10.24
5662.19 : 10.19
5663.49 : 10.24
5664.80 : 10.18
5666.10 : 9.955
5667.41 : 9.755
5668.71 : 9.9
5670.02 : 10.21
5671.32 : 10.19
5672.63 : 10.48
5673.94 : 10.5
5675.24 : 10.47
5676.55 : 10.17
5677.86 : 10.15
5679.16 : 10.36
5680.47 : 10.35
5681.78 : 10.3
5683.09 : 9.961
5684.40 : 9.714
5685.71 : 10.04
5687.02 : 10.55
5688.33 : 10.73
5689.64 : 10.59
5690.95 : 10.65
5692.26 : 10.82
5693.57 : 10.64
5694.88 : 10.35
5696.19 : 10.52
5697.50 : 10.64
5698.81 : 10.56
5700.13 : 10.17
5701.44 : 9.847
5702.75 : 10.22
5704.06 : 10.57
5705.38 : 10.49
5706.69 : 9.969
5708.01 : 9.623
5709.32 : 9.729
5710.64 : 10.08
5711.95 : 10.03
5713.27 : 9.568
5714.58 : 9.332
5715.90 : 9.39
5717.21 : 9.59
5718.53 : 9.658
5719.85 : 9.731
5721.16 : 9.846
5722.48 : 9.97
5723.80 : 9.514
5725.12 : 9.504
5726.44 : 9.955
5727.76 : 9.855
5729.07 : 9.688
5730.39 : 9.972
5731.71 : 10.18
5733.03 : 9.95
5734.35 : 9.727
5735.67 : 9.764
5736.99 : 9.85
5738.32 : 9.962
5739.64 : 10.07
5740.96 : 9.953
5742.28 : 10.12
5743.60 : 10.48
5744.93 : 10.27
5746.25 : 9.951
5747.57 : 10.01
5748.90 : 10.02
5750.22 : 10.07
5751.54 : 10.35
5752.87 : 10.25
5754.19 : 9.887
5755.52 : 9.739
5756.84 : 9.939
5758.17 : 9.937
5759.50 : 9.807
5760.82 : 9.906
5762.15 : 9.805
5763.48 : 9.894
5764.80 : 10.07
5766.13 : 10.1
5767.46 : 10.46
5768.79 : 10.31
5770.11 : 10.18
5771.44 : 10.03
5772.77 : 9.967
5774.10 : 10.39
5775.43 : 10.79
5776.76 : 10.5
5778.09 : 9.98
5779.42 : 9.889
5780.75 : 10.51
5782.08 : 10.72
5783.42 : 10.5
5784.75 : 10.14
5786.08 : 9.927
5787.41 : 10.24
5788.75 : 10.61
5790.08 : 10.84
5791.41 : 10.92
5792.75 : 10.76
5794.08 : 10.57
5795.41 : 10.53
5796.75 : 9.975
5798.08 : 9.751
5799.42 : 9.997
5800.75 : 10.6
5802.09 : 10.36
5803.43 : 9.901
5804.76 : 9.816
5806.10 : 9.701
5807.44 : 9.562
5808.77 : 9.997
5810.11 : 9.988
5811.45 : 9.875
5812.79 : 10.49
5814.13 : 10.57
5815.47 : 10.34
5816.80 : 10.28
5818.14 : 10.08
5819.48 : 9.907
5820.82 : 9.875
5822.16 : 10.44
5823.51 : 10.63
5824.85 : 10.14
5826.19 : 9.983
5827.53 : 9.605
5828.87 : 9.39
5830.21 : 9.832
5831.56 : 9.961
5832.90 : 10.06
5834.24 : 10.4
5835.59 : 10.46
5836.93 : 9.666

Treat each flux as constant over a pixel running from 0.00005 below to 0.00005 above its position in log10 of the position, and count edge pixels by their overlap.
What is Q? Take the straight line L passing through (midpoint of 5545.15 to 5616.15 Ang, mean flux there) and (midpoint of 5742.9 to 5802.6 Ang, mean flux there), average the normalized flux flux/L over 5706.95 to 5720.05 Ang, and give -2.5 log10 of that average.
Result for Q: 0.07 mag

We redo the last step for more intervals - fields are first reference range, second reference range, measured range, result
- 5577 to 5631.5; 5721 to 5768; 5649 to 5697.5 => -0.012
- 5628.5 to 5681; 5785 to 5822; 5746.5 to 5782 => 0.008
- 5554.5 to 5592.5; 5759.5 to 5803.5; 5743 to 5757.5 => 0.023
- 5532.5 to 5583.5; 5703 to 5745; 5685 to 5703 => -0.046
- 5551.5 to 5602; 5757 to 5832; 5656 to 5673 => 0.019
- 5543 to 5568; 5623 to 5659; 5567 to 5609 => -0.011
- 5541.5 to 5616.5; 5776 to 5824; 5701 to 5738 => 0.053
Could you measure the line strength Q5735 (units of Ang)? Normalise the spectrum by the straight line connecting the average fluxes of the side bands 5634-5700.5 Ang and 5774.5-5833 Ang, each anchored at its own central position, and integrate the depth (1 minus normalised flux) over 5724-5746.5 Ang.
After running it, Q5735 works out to 0.6 Ang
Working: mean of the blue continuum 10.3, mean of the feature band 9.95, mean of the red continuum 10.2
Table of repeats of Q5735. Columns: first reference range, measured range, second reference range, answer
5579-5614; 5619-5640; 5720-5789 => 0.6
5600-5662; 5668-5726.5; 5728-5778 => 0.2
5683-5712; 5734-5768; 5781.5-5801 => 1.1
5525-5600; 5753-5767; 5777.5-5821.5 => 0.5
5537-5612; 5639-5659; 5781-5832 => 0.3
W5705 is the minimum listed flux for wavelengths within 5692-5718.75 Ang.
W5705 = 9.332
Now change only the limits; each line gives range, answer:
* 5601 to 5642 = 9.442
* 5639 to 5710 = 9.623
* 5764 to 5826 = 9.562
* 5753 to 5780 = 9.739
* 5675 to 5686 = 9.714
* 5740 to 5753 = 9.951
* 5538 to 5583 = 10.07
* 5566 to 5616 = 9.96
